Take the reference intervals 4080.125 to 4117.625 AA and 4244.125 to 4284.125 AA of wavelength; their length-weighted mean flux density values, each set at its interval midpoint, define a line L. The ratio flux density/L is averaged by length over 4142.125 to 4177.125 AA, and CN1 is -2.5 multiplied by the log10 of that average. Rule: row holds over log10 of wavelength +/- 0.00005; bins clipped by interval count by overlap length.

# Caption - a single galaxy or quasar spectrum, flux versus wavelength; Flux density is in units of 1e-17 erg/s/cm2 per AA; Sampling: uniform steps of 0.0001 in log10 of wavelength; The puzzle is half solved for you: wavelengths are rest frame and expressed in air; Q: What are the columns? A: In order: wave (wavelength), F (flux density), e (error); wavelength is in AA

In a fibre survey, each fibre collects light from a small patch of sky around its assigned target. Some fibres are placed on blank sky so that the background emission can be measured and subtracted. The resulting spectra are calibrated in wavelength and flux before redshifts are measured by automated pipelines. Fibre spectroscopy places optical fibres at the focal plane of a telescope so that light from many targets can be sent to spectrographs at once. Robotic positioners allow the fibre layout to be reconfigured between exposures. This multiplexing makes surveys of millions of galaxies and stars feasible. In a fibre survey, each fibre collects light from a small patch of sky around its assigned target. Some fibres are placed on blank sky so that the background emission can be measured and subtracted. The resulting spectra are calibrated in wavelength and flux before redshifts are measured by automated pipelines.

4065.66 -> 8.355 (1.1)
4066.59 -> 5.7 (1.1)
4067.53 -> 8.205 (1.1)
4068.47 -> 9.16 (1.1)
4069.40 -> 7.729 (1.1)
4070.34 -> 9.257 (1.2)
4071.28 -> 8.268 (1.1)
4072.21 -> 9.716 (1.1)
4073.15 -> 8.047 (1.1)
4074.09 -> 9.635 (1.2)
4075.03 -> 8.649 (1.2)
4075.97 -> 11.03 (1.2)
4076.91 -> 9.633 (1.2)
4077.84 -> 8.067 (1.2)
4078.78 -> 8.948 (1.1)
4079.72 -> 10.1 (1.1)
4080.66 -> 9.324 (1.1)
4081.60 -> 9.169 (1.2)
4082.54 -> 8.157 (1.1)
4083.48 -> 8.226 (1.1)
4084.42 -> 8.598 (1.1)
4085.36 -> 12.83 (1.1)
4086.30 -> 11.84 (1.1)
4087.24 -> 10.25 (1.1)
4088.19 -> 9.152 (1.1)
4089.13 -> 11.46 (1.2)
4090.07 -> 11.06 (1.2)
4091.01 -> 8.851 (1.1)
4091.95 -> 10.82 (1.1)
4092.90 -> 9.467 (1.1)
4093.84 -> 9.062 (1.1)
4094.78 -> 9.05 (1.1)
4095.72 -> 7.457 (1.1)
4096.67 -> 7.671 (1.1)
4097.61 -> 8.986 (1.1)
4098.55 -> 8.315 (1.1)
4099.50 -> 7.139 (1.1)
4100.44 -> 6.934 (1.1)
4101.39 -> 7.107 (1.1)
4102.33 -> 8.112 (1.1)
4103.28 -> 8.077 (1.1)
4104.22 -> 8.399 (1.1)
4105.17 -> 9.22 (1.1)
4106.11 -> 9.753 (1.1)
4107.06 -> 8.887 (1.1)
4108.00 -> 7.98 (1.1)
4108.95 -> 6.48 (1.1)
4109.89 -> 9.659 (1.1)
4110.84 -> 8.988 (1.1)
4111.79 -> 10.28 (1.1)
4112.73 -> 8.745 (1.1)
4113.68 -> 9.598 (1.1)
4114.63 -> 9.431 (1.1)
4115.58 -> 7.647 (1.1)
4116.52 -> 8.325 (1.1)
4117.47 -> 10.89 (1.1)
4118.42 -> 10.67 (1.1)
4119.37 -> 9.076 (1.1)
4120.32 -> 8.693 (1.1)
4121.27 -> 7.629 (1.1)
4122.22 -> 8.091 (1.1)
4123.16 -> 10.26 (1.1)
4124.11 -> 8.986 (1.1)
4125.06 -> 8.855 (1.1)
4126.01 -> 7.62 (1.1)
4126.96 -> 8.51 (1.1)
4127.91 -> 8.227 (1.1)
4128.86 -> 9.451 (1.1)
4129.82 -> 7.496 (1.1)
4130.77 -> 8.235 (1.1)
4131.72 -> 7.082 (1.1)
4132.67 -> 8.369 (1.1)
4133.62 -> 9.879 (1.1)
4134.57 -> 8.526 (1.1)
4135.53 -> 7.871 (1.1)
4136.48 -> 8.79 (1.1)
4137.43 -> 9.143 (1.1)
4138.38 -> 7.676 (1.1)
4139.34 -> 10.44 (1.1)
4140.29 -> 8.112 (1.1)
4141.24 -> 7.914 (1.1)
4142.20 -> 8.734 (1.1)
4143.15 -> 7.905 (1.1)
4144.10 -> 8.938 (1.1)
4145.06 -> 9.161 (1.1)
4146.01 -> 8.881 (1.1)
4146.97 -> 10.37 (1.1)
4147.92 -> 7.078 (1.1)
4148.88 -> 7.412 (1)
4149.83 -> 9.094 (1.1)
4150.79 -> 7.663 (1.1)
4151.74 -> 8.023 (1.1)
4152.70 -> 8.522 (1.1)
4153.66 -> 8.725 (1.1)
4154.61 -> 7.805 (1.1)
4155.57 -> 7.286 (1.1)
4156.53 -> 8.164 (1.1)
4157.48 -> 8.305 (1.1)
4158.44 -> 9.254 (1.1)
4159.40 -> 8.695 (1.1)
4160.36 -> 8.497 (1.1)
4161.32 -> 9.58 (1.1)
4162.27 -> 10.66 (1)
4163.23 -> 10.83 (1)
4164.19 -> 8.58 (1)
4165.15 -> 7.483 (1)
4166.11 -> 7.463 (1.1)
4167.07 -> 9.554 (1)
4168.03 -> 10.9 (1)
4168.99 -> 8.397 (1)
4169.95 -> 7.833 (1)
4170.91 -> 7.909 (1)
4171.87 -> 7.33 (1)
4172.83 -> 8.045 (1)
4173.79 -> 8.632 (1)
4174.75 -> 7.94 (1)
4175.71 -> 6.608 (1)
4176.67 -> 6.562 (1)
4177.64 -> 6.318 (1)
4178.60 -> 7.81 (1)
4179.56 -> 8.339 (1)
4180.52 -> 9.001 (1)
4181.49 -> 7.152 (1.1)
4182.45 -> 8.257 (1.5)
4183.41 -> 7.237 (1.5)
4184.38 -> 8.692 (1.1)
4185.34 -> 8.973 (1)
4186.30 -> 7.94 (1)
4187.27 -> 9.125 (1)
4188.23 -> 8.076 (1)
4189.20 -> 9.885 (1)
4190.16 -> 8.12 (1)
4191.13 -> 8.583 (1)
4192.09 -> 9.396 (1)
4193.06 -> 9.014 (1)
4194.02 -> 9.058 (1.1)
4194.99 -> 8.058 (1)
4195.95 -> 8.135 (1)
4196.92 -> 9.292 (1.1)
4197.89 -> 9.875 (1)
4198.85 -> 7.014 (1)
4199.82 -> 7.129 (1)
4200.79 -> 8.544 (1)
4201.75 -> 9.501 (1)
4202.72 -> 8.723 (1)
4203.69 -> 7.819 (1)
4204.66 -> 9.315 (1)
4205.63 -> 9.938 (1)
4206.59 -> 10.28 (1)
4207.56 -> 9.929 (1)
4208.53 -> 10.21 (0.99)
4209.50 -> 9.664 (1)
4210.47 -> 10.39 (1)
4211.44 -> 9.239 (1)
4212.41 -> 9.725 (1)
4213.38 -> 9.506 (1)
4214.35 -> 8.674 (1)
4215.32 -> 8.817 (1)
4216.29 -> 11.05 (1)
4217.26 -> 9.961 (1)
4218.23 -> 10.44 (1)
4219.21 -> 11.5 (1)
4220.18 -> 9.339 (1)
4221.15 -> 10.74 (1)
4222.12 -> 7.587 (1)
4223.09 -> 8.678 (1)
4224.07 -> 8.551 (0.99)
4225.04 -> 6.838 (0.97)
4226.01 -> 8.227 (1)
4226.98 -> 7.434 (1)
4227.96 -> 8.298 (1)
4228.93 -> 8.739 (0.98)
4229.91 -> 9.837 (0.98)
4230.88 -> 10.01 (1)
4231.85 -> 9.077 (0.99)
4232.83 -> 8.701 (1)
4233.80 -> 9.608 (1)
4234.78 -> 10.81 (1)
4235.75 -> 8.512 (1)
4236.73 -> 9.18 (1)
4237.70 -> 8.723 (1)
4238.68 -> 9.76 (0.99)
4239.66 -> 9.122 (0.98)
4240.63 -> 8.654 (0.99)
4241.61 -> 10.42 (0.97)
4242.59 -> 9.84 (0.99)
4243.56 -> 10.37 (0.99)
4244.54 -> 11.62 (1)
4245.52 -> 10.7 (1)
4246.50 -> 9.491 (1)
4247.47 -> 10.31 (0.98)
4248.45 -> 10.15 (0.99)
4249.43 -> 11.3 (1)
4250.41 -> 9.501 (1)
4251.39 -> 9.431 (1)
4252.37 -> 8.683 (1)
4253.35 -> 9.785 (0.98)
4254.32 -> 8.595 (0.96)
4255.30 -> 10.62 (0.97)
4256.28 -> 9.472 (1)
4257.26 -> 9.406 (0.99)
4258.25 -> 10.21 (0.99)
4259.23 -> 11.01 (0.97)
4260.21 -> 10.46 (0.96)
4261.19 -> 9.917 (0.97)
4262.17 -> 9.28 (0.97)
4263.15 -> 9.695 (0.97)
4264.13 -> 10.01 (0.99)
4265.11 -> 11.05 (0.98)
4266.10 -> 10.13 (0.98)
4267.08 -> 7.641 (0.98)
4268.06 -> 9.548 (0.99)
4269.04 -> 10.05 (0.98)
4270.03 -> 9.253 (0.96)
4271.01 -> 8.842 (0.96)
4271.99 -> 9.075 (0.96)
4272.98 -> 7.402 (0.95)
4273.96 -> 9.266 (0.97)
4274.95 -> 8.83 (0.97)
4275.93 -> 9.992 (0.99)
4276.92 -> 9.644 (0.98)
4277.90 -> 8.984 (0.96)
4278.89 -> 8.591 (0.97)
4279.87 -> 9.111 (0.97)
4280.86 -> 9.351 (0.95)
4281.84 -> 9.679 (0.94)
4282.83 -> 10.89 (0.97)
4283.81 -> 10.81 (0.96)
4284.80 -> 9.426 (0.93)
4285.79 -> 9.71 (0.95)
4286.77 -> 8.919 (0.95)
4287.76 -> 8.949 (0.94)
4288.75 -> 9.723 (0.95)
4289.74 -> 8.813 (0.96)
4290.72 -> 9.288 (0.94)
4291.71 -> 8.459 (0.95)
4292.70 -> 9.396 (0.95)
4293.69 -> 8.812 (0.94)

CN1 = 0.10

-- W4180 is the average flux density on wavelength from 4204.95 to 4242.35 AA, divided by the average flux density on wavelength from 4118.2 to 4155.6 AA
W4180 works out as 1.10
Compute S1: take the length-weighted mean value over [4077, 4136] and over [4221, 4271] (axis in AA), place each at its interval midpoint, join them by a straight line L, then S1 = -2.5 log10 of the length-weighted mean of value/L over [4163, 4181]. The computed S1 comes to 0.130 mag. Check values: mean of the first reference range 8.91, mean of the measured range 8.15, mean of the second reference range 9.5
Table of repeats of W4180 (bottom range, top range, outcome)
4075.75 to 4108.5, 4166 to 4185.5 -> 0.88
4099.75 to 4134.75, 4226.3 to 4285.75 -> 1.11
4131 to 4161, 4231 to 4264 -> 1.15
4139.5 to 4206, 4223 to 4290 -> 1.12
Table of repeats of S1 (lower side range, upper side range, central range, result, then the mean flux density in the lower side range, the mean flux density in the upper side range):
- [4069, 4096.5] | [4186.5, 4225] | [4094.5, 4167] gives 0.09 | 9.43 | 9.17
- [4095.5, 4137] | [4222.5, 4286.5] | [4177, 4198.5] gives 0.07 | 8.56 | 9.48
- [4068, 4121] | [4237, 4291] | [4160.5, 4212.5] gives 0.09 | 9.07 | 9.63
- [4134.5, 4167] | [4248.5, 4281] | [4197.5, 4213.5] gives -0.02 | 8.59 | 9.53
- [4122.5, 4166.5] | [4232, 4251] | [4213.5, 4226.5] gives 0.03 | 8.58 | 9.81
